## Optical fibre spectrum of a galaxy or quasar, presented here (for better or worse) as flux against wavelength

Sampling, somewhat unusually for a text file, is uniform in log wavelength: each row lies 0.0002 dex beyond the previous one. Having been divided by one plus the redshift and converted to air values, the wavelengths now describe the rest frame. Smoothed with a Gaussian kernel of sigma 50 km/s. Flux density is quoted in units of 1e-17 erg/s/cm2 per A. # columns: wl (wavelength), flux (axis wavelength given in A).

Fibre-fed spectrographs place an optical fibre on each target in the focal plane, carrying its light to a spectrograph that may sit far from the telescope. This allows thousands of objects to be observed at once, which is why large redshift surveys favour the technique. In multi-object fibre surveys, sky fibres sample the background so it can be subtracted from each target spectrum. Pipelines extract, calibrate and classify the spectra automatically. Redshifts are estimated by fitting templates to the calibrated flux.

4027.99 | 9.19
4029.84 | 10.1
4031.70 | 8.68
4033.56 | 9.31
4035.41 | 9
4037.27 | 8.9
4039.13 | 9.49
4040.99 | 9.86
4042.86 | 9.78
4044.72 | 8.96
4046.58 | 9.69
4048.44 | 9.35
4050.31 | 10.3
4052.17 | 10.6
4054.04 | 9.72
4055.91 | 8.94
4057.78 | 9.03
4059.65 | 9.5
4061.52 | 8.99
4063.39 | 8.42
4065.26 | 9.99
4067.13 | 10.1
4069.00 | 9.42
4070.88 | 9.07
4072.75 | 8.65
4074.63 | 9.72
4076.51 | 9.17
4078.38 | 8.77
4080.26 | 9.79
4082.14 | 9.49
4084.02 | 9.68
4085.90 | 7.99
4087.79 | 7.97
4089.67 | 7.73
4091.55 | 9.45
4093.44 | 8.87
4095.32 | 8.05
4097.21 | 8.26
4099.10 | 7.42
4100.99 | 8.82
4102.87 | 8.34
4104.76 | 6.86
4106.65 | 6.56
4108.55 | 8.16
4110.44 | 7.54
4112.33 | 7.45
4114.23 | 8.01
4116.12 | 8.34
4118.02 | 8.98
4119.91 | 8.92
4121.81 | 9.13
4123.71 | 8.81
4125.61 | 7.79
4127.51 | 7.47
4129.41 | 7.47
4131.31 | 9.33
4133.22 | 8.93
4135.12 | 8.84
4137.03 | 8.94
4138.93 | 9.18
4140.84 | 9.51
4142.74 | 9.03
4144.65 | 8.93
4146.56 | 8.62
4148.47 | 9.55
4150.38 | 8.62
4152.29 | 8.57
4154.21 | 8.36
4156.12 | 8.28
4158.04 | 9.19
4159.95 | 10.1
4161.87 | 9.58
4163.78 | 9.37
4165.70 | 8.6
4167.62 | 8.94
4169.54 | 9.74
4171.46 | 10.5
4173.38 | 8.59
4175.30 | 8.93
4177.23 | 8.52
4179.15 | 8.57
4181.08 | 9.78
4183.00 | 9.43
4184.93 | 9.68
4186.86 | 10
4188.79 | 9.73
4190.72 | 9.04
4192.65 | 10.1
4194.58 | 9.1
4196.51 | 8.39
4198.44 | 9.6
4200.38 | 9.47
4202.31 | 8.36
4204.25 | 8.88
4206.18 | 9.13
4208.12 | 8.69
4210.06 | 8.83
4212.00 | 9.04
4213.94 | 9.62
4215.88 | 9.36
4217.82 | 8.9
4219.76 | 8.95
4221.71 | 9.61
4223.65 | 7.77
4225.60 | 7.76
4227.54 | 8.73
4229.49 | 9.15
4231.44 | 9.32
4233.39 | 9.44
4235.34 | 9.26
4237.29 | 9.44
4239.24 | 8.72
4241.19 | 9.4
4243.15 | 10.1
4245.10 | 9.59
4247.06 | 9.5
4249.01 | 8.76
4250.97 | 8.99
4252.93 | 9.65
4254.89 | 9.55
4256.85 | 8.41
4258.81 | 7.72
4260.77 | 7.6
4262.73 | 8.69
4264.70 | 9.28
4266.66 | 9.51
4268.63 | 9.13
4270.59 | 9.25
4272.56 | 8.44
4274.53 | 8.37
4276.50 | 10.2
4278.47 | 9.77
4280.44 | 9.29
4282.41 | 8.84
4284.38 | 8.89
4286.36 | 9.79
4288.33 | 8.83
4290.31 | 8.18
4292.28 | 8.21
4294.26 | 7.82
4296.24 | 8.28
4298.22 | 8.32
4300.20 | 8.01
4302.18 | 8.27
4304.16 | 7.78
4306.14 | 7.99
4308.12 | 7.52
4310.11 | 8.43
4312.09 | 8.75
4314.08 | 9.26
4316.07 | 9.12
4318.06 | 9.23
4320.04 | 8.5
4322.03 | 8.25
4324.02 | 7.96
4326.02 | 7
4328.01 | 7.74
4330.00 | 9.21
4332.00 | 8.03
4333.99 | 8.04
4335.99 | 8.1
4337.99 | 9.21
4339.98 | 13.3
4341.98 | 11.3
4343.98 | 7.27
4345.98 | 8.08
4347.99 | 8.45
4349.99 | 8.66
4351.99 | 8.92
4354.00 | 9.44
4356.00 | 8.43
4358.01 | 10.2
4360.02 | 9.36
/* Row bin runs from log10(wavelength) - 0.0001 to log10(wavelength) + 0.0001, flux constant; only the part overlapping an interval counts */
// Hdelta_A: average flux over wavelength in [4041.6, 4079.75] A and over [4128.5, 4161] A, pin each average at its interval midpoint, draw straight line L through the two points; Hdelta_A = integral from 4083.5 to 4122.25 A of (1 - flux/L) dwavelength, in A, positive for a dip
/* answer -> 4.1 A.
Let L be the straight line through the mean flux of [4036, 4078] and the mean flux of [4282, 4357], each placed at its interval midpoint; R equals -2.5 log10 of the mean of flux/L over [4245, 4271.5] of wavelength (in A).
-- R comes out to -0.018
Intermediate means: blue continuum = 9.43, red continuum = 8.62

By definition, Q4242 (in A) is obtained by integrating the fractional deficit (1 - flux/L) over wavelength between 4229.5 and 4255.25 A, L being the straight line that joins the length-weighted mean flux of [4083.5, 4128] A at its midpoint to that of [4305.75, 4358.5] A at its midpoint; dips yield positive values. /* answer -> -2.49 A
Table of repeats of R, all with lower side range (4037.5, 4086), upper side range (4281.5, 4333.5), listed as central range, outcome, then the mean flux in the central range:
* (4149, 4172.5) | -0.019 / 9.16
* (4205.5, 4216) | -0.036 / 9.09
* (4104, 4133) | 0.138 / 8.08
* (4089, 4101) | 0.115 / 8.35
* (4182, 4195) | -0.084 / 9.6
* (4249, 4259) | -0.040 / 8.94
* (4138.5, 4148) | 0.001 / 9.07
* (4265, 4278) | -0.079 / 9.18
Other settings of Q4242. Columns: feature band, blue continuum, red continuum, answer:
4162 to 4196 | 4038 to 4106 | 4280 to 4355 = -1.75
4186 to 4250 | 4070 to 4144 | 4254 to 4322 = -3.89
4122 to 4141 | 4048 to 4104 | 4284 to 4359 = 0.73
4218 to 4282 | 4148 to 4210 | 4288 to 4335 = -2.63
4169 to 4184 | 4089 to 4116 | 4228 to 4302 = -1.46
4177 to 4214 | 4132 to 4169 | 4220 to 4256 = -0.48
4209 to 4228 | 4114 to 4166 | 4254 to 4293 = 0.02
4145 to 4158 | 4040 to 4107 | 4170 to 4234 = 0.51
